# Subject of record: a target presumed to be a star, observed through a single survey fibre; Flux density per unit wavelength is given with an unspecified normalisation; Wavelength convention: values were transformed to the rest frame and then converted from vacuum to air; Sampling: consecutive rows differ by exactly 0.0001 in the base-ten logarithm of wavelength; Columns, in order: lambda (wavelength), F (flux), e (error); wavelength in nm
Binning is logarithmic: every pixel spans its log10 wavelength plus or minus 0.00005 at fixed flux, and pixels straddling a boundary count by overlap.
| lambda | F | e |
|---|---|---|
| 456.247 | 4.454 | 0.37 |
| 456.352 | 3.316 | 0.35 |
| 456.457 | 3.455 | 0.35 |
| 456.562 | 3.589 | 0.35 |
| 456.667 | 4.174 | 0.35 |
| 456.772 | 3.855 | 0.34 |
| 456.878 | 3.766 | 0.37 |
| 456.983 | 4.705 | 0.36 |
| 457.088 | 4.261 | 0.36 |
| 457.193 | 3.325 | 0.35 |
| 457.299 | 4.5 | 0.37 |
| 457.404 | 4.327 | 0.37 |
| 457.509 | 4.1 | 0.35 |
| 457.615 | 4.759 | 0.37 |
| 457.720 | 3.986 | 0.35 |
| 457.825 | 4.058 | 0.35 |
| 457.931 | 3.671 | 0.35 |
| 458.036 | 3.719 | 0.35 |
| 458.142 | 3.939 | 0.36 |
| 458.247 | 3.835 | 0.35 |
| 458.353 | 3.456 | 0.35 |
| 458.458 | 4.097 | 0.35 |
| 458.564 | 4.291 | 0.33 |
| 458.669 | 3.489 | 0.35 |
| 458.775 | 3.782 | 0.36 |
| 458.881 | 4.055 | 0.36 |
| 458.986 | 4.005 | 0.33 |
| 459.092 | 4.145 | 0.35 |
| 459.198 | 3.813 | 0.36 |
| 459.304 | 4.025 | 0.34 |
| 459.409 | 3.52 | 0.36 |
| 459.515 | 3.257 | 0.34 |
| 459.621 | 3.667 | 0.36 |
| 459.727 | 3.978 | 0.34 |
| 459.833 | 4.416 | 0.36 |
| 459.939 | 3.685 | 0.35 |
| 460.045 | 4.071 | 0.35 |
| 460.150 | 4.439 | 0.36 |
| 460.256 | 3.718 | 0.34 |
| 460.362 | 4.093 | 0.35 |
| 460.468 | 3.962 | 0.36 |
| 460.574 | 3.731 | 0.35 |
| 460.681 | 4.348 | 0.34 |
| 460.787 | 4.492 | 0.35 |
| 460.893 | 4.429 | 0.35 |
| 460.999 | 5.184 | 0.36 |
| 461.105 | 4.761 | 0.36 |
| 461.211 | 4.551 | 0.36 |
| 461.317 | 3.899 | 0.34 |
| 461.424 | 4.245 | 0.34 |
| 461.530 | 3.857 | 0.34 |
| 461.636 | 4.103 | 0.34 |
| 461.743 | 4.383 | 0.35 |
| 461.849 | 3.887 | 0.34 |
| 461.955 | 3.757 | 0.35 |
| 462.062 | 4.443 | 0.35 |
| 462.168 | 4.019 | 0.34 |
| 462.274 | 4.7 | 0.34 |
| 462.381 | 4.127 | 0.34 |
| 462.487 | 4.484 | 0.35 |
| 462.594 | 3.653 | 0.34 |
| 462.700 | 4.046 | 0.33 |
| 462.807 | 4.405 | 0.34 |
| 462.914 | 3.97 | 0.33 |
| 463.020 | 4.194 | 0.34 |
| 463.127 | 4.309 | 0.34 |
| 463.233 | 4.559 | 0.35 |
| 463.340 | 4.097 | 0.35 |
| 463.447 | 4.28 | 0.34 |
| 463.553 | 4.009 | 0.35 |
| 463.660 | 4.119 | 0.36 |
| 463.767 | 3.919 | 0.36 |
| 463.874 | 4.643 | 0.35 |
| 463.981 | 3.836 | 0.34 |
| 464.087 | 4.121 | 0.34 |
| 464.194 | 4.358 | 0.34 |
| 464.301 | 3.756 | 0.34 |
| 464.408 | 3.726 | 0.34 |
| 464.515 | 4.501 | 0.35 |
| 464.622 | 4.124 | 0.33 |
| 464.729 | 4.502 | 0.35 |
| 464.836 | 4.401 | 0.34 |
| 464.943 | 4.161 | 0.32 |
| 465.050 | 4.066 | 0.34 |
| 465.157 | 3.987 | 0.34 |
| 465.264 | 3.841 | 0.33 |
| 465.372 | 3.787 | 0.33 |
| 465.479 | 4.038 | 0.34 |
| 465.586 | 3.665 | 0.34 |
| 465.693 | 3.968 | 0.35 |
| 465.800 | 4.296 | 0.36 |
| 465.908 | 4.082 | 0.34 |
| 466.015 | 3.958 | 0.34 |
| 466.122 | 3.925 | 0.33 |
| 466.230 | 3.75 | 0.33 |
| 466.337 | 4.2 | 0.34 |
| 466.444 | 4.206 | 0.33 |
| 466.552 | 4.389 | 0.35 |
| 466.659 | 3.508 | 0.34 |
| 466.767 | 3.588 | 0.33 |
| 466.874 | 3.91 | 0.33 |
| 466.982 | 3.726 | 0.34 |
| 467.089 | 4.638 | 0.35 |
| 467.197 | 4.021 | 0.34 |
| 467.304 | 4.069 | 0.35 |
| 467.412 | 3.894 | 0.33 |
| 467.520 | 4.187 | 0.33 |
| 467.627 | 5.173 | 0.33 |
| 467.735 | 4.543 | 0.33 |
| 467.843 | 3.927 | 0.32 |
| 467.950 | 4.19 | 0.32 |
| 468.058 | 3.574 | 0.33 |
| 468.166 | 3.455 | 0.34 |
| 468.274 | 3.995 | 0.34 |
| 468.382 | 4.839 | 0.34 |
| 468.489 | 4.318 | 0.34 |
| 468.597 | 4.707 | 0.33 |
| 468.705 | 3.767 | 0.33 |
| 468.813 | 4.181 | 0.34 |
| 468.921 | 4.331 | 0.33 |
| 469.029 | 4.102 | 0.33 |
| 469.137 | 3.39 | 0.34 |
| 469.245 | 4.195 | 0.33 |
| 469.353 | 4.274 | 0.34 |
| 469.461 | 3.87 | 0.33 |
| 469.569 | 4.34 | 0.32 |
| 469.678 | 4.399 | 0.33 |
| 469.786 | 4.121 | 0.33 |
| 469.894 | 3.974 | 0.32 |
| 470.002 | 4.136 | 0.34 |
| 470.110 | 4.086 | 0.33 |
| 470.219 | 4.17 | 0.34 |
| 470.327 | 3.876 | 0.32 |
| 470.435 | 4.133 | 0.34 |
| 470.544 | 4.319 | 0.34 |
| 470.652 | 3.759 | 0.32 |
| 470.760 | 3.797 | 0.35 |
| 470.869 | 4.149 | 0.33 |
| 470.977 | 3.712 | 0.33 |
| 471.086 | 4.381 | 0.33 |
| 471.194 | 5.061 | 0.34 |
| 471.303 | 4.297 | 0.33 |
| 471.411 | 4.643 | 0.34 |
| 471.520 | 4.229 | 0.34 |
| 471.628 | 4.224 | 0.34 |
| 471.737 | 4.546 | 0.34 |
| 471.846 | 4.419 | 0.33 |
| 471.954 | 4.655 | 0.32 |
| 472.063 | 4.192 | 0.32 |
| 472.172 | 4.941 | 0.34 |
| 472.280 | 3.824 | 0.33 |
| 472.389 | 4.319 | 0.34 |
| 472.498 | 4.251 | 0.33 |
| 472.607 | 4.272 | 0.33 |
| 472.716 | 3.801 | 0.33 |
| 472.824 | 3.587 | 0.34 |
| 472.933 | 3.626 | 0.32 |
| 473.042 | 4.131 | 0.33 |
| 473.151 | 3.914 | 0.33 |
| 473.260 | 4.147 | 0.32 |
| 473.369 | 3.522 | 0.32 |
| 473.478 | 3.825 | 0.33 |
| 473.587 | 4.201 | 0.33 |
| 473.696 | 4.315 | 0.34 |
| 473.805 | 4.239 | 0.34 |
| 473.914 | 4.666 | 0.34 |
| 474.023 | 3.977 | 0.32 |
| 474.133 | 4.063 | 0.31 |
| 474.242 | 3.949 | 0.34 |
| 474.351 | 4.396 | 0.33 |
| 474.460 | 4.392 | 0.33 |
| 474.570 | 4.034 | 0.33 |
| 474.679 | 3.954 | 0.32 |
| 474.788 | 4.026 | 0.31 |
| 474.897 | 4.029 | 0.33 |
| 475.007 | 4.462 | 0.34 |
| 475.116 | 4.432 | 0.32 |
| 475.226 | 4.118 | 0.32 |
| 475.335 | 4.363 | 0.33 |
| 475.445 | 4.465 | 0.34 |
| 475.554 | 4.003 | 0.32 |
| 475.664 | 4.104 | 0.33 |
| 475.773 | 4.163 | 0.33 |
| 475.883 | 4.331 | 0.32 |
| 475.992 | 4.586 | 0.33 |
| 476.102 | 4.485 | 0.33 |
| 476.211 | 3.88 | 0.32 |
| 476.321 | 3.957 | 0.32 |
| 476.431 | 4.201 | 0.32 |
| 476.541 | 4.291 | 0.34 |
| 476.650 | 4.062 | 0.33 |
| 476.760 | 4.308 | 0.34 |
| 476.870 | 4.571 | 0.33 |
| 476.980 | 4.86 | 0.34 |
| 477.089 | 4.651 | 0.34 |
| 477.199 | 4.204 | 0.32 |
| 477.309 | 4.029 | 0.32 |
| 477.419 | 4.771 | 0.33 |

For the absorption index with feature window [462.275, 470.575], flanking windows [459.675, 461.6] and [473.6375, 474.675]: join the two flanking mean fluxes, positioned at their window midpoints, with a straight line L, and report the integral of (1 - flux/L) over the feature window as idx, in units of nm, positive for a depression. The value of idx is 0.20 nm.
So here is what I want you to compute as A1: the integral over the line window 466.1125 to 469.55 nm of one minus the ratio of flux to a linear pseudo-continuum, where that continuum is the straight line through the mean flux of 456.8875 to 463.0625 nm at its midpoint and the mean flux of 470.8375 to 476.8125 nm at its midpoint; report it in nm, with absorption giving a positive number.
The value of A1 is 0.047 nm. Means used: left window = 4.08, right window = 4.2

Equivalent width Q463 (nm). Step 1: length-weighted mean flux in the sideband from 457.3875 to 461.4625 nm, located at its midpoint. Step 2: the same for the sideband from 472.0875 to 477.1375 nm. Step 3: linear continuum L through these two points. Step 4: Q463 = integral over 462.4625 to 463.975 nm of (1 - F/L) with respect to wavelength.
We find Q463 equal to -0.03 nm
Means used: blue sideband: 4.05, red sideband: 4.19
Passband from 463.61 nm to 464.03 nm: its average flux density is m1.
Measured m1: 4.13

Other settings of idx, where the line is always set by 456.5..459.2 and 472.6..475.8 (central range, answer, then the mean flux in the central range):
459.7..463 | -0.14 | 4.19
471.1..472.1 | -0.10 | 4.48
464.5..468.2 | -0.01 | 4.06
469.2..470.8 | -0.01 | 4.1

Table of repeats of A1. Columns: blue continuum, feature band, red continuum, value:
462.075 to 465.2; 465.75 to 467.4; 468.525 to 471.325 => 0.06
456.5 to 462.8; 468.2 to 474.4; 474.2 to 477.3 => 0.06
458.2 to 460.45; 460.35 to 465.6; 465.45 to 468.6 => -0.25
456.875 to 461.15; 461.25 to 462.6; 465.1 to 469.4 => -0.03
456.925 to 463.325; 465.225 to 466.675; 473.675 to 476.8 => 0.05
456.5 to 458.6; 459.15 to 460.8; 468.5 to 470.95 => 0.04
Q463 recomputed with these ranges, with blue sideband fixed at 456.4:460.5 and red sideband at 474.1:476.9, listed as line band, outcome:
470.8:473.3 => -0.04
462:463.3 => -0.07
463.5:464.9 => -0.04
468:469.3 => 0.01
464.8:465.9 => 0.01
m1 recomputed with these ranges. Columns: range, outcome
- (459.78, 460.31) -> 4.07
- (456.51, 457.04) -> 4.02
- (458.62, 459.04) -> 3.83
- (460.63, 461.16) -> 4.65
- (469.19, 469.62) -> 4.17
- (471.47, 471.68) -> 4.24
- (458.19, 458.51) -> 3.8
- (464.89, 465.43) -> 3.97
